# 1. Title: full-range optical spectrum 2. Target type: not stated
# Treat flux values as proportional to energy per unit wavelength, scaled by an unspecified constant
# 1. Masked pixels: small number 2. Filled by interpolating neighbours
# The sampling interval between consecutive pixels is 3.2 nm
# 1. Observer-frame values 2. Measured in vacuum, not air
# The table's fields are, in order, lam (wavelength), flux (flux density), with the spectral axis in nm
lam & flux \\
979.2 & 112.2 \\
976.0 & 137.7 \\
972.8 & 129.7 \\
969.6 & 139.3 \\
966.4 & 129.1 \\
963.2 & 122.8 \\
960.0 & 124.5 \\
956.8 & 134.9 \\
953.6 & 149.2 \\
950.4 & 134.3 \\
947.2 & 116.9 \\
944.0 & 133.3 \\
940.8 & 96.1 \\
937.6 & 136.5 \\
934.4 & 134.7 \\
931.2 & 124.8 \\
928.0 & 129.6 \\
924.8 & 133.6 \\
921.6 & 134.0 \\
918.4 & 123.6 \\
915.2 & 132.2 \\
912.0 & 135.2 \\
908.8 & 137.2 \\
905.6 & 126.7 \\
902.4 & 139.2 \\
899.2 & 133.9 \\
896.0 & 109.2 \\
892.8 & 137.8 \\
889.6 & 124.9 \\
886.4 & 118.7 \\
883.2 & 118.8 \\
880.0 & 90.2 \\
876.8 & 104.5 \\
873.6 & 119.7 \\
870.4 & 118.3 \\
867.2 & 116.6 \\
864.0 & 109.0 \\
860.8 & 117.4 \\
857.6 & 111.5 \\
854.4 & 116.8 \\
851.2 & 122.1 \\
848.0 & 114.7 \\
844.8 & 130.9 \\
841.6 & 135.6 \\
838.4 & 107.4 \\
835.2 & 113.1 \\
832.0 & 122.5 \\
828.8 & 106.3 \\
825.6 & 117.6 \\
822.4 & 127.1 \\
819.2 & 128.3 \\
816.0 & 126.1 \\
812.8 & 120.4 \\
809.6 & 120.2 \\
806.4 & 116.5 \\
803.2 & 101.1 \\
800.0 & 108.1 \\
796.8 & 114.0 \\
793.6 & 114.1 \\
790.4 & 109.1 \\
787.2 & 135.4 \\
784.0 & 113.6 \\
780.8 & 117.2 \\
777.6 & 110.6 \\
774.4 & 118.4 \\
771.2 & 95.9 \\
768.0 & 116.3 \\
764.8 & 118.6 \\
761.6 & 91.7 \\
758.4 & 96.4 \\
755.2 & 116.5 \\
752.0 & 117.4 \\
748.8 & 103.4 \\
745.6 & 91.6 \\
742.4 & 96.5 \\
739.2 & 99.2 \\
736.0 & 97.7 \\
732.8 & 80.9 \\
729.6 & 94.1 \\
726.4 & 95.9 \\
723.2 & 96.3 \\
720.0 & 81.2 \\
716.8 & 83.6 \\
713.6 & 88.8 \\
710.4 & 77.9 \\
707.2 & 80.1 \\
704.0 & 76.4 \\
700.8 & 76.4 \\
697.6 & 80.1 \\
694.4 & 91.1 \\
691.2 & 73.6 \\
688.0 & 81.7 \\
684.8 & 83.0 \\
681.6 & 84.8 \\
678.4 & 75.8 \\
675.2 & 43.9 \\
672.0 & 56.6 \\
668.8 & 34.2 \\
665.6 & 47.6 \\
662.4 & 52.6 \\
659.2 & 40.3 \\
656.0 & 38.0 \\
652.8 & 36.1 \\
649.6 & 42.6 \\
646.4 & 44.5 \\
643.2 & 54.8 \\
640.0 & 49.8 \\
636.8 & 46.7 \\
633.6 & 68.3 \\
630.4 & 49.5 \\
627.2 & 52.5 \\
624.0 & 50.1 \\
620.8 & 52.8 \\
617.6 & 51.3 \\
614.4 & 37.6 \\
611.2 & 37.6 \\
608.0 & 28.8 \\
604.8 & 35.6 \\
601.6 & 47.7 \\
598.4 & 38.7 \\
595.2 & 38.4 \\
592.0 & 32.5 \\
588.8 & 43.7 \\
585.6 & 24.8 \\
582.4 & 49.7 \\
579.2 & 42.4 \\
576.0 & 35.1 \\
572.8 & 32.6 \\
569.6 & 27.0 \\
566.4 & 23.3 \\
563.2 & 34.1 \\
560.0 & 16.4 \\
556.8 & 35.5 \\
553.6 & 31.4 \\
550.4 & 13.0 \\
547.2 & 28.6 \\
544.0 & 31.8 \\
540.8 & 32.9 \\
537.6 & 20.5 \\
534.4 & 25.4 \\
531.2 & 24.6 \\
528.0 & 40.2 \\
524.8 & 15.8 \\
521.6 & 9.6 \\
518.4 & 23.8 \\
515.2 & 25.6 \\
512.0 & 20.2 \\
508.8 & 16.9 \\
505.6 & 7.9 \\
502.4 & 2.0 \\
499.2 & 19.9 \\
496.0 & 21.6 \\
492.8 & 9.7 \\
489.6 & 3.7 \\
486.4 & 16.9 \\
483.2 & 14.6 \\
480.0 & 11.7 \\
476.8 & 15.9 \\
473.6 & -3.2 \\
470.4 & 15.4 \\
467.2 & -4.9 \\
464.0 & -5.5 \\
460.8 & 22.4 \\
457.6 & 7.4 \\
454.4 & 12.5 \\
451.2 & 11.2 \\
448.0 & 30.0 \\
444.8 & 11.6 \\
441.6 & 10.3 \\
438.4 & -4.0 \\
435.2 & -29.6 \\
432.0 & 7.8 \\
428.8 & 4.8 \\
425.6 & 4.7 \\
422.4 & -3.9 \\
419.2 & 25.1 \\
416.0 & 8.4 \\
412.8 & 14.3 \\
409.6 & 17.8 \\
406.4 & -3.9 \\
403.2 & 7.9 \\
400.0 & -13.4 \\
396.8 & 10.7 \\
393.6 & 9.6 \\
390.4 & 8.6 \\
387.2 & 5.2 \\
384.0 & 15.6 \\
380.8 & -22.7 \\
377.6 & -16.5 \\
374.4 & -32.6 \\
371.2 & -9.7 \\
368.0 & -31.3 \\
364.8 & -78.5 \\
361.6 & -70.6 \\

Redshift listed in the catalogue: 0.699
